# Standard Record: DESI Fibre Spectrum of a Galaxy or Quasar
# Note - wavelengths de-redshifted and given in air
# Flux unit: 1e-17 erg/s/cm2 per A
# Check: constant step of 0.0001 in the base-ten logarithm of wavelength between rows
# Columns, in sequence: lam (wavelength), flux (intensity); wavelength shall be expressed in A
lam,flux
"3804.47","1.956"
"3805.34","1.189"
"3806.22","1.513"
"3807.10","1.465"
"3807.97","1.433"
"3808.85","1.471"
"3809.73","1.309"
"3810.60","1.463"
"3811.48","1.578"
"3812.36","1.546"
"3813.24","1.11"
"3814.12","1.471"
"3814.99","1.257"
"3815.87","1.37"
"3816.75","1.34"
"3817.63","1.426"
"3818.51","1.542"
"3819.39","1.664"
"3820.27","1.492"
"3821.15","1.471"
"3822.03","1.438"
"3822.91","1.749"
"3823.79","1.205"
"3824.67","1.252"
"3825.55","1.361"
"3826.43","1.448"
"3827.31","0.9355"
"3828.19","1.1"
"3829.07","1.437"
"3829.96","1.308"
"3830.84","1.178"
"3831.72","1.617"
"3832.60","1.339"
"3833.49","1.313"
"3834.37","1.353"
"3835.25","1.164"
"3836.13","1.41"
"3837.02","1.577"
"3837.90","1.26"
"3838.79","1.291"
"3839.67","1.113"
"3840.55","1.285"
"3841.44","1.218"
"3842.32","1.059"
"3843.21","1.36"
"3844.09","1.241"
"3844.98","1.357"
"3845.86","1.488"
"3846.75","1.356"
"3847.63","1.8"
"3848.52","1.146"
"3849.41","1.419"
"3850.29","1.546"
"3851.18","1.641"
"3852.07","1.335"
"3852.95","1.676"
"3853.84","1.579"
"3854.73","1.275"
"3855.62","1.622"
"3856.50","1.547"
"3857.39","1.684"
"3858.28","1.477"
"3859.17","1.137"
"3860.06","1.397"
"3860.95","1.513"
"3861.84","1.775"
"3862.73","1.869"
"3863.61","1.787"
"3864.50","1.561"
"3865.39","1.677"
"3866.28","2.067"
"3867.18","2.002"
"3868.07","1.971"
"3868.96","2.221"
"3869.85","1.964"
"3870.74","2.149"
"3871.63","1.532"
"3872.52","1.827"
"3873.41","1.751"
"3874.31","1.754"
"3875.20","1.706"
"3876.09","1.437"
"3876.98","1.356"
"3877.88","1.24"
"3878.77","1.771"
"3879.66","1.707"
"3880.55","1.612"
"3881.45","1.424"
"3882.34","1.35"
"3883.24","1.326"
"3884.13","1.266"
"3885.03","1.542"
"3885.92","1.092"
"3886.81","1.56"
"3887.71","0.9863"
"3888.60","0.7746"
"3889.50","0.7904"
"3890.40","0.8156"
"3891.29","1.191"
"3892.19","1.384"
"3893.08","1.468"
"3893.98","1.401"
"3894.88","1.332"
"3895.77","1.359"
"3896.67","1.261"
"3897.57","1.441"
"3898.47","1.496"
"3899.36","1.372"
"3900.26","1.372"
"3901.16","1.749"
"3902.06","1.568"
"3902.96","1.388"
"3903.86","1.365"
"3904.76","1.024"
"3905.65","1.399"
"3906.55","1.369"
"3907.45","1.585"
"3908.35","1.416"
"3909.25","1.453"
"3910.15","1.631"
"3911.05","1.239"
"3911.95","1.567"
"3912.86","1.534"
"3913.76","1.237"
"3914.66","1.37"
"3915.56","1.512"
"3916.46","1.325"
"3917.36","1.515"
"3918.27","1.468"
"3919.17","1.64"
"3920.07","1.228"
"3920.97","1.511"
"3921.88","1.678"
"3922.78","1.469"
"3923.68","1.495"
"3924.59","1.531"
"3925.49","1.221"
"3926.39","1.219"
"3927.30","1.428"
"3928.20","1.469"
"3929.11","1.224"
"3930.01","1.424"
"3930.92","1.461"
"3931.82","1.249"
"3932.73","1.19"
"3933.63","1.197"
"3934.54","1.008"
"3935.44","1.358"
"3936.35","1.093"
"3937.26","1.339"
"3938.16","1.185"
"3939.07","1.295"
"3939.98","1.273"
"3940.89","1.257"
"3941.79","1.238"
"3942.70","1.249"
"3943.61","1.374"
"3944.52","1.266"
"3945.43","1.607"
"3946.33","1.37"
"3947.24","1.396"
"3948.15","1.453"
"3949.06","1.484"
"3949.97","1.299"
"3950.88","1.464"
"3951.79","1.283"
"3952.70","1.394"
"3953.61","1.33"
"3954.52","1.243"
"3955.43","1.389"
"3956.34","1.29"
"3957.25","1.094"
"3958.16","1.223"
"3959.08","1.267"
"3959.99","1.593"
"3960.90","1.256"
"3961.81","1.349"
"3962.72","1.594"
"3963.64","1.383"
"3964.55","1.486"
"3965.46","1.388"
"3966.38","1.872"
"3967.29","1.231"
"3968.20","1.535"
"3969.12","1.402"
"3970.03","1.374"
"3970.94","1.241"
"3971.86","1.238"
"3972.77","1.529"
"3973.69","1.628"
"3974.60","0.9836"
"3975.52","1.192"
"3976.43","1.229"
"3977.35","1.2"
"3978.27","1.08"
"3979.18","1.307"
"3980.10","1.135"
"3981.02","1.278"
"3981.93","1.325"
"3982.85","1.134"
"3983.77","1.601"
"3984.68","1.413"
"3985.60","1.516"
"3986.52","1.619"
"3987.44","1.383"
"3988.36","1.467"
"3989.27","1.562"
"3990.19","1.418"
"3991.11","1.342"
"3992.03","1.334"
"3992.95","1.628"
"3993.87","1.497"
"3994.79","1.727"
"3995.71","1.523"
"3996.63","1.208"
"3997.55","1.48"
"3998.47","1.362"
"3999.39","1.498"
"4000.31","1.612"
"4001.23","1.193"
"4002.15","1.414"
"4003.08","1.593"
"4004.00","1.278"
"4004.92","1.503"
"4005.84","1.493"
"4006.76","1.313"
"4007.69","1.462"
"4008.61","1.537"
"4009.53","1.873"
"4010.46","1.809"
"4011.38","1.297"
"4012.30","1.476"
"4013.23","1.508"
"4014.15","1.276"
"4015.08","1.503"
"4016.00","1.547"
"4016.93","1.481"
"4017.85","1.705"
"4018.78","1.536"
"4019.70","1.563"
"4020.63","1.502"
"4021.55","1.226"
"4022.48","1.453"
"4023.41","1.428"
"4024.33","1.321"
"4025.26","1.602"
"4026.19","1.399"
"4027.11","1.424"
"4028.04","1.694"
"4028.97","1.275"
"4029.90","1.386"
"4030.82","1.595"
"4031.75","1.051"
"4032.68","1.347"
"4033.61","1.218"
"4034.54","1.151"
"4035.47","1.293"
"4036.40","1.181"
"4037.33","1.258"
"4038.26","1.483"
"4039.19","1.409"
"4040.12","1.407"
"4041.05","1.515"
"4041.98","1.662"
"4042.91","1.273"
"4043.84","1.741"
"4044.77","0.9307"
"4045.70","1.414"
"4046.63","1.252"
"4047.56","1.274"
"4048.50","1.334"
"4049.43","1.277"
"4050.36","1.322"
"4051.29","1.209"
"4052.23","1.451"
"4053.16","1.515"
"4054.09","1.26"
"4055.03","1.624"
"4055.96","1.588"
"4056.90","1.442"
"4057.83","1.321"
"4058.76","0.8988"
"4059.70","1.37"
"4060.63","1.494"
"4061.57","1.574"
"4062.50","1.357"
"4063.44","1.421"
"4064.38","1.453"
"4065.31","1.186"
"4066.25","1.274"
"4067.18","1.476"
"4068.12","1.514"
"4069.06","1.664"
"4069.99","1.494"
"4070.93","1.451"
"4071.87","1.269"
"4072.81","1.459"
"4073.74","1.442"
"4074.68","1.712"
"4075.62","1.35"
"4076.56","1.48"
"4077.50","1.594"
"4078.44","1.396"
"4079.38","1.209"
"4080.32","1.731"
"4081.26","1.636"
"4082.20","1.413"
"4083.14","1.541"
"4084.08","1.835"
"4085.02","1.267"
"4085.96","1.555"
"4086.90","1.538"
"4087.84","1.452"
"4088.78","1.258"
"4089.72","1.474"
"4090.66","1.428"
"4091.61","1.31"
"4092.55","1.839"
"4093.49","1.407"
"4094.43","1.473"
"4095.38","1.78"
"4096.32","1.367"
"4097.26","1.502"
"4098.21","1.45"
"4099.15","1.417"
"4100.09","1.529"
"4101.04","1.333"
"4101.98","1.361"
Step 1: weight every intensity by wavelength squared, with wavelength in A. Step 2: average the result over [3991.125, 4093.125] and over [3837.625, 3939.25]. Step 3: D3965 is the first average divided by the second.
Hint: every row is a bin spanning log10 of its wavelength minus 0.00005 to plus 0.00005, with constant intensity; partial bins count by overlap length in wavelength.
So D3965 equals 1.1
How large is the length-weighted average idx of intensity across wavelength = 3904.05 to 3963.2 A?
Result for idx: 1.36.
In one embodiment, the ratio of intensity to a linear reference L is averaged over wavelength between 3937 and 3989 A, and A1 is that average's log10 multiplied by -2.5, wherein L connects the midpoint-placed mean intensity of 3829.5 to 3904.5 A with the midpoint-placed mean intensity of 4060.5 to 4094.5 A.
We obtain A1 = 0.09 mag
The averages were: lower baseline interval 1.46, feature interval 1.35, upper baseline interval 1.47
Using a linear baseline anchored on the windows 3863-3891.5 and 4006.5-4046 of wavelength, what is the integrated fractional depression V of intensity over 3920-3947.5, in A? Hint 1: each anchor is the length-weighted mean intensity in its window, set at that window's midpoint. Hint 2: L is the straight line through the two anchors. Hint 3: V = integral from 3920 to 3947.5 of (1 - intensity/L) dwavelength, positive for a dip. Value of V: 3.1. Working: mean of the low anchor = 1.54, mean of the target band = 1.33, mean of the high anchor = 1.43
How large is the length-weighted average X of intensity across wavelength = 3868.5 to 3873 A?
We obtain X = 1.94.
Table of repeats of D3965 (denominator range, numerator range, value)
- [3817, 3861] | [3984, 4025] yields 1.15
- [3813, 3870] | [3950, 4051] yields 1.04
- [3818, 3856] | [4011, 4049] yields 1.12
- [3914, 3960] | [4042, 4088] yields 1.13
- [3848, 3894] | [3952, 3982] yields 0.92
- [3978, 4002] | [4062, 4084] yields 1.08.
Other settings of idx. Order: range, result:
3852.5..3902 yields 1.52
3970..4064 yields 1.4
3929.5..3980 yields 1.33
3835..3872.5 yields 1.54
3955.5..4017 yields 1.41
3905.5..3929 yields 1.44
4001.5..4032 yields 1.47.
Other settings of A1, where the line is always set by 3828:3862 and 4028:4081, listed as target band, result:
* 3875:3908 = 0.029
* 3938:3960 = 0.051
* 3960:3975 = -0.016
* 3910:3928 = -0.034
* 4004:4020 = -0.092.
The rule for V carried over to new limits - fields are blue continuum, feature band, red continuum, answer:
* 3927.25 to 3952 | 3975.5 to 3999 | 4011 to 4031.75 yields 0.2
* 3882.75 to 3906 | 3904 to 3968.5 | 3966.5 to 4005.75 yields -1.6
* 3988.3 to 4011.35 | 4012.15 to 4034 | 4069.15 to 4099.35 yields 0.7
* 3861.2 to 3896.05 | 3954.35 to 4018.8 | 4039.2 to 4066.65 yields 0.9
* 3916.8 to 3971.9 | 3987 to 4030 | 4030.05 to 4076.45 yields -3.0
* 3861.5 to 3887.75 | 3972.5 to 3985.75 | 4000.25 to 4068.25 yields 1.8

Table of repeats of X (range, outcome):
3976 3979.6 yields 1.2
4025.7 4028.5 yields 1.51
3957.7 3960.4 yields 1.35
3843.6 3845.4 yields 1.3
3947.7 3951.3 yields 1.42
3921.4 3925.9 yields 1.48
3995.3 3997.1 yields 1.36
